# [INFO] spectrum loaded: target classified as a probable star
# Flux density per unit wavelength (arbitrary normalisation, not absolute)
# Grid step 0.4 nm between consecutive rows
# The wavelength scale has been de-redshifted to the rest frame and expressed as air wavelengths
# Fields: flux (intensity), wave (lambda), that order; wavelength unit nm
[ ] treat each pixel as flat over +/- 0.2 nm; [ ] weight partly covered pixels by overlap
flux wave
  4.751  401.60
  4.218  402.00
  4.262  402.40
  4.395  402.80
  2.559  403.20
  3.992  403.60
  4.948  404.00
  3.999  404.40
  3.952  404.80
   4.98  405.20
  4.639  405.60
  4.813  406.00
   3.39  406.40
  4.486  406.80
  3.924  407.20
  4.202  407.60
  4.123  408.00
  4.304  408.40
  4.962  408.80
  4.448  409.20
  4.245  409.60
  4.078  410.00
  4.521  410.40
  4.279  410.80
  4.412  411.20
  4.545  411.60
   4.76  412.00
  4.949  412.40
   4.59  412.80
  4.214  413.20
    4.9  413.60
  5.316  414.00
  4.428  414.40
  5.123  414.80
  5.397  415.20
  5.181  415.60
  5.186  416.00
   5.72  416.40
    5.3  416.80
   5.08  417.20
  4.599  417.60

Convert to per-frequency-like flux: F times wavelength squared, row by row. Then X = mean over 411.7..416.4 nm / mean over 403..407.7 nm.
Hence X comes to 1.24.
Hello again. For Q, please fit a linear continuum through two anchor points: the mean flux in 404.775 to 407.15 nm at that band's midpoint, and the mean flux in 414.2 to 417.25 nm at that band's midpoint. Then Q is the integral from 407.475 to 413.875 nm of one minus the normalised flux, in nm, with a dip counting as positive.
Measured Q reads 0.38 nm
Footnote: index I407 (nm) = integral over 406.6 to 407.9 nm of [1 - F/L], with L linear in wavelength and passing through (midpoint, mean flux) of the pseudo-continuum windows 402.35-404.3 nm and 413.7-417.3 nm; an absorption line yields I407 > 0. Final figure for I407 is 0.06 nm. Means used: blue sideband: 4.01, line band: 4.2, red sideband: 5.19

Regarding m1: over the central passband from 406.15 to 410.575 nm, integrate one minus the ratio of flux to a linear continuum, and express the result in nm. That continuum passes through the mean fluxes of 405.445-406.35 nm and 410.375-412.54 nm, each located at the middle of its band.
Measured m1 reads 0.28 nm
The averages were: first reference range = 4.51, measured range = 4.25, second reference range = 4.57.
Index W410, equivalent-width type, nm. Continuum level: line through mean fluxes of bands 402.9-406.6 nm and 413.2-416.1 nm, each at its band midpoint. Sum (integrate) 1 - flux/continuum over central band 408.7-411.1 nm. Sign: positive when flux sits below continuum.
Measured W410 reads 0.10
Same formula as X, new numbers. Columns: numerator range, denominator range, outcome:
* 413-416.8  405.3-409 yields 1.21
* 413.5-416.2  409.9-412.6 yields 1.14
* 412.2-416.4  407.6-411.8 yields 1.16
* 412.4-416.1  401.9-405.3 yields 1.26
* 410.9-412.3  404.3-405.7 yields 1.07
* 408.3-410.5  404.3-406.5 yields 1.04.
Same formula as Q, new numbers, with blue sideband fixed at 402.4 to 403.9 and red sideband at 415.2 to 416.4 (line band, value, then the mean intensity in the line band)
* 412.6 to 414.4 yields 0.11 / 4.72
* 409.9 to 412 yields 0.14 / 4.42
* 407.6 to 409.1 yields 0.00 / 4.43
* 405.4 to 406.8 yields -0.05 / 4.31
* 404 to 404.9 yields -0.05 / 4.19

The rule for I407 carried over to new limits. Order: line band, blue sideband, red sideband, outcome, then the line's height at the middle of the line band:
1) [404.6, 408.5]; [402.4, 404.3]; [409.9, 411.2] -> -0.13 nm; 4.15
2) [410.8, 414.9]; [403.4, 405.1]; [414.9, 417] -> 0.30 nm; 5.06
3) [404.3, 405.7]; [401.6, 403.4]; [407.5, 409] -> -0.08 nm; 4.15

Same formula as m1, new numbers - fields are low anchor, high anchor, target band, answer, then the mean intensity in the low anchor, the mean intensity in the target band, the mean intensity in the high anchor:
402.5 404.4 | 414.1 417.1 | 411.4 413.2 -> 0.08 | 3.99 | 4.66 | 5.19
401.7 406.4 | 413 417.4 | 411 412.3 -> 0.06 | 4.22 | 4.6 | 5.08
